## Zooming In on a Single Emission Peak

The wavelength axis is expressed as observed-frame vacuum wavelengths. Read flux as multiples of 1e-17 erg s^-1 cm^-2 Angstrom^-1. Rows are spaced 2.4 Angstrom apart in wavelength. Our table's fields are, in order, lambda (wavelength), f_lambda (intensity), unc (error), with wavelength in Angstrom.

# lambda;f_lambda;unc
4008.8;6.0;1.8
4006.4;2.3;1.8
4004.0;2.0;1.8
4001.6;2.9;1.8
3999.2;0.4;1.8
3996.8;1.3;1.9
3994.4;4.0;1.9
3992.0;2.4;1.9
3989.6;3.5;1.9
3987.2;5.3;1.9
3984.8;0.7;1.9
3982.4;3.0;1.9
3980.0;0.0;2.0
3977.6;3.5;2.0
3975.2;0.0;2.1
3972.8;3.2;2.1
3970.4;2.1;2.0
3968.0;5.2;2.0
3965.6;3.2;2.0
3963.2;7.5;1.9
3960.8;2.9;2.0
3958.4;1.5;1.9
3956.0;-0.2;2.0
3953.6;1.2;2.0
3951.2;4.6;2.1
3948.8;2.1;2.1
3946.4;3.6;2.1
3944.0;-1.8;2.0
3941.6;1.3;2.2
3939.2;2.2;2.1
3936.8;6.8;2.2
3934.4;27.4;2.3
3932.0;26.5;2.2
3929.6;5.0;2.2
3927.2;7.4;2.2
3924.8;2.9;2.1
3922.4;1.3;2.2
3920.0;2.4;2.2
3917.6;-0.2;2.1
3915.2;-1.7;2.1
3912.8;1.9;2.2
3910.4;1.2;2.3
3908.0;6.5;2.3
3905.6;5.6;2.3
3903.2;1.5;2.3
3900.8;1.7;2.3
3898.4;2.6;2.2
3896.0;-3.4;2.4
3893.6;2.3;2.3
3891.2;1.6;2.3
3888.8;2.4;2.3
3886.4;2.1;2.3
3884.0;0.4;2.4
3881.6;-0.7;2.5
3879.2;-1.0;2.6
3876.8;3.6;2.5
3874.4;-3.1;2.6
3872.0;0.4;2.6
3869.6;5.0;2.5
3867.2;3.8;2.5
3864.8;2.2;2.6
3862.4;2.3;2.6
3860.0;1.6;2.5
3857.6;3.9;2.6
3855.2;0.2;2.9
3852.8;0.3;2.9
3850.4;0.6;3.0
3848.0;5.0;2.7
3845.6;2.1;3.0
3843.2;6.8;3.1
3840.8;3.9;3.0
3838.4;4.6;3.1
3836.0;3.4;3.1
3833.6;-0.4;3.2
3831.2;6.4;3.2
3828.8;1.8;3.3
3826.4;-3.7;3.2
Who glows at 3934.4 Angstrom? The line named [O II]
